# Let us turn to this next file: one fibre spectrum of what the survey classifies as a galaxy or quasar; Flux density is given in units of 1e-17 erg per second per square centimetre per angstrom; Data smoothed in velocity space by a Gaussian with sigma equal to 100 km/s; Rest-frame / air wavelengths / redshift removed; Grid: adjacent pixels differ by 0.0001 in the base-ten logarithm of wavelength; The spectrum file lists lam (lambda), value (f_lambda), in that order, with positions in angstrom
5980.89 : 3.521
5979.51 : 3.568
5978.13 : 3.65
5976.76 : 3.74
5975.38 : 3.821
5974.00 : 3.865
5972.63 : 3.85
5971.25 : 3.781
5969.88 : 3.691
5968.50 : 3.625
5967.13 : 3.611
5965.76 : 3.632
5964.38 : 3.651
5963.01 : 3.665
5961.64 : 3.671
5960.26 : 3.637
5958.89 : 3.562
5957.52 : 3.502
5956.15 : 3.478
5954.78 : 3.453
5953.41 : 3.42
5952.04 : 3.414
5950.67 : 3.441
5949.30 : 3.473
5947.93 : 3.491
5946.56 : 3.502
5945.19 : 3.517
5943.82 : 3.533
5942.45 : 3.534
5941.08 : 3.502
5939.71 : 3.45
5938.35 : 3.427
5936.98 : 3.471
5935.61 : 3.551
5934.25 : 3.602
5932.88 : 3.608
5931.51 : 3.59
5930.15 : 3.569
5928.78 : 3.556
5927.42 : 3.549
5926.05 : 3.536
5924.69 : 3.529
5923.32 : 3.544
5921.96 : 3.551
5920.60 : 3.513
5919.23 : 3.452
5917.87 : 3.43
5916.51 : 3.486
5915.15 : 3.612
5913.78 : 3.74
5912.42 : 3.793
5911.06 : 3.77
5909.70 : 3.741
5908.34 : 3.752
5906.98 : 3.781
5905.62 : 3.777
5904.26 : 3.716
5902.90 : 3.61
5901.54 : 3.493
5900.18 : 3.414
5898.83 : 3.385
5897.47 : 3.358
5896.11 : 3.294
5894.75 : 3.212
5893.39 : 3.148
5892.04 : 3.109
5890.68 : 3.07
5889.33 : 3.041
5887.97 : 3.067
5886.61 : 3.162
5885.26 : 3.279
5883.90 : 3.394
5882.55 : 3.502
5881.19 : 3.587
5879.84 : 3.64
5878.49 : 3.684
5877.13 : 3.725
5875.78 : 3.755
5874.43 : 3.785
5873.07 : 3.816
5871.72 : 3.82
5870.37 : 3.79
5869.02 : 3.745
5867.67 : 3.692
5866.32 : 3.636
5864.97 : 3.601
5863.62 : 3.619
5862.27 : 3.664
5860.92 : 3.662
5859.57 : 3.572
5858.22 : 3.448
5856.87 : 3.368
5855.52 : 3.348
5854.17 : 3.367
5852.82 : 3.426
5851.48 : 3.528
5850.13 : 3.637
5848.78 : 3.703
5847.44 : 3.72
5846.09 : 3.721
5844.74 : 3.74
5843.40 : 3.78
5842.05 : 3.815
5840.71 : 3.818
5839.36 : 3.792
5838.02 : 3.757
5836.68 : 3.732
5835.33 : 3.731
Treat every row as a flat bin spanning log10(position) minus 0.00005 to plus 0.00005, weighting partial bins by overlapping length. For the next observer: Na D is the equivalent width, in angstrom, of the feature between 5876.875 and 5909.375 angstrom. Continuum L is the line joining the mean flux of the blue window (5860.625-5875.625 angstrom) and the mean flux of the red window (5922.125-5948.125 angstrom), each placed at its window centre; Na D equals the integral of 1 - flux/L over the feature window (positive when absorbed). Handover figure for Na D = 2.0 angstrom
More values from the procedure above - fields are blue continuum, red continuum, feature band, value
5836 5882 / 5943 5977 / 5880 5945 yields 2.53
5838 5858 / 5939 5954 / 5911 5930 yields -0.27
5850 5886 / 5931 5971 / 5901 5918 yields -0.52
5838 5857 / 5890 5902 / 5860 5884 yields -1.57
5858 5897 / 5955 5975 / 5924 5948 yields 0.50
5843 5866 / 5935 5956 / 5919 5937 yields -0.27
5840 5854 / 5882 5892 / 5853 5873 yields -0.65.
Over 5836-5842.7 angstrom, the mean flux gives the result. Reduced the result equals 3.78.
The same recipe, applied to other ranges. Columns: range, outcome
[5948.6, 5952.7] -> 3.44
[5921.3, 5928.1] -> 3.54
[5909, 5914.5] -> 3.76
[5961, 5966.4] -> 3.65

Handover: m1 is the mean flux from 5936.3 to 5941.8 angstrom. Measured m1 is 3.46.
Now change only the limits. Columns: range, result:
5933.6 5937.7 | 3.54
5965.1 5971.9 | 3.67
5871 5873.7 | 3.82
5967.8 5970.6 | 3.66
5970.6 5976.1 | 3.82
